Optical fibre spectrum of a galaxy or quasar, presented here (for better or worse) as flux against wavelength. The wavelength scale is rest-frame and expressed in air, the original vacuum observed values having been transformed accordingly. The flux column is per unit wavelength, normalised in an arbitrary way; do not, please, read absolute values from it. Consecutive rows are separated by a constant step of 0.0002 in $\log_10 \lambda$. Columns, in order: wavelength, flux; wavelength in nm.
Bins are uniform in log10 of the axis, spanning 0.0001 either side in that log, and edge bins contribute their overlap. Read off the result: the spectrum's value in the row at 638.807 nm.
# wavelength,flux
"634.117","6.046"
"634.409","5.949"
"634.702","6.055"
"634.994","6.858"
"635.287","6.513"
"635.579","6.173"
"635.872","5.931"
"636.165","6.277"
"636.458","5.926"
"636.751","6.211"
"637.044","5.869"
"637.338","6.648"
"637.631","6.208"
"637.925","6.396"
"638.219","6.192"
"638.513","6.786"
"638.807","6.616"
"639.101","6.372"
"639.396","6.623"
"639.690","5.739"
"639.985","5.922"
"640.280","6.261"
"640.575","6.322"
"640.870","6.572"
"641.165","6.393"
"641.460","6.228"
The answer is 6.616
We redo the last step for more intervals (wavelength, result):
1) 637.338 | 6.648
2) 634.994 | 6.858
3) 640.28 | 6.261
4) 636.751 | 6.211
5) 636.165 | 6.277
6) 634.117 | 6.046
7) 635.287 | 6.513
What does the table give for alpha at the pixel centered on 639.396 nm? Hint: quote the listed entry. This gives 6.623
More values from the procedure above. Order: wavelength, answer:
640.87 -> 6.572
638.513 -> 6.786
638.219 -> 6.192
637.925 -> 6.396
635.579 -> 6.173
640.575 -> 6.322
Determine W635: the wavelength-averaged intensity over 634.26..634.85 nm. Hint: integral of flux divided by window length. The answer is 6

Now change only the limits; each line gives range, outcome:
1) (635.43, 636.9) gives 6.11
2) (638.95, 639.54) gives 6.49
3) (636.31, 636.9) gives 6.07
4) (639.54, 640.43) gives 5.98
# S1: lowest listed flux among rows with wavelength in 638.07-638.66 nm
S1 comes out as 6.192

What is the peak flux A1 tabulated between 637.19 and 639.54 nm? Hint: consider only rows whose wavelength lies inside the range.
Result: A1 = 6.786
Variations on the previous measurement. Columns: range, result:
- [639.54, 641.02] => 6.572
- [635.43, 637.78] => 6.648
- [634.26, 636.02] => 6.858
